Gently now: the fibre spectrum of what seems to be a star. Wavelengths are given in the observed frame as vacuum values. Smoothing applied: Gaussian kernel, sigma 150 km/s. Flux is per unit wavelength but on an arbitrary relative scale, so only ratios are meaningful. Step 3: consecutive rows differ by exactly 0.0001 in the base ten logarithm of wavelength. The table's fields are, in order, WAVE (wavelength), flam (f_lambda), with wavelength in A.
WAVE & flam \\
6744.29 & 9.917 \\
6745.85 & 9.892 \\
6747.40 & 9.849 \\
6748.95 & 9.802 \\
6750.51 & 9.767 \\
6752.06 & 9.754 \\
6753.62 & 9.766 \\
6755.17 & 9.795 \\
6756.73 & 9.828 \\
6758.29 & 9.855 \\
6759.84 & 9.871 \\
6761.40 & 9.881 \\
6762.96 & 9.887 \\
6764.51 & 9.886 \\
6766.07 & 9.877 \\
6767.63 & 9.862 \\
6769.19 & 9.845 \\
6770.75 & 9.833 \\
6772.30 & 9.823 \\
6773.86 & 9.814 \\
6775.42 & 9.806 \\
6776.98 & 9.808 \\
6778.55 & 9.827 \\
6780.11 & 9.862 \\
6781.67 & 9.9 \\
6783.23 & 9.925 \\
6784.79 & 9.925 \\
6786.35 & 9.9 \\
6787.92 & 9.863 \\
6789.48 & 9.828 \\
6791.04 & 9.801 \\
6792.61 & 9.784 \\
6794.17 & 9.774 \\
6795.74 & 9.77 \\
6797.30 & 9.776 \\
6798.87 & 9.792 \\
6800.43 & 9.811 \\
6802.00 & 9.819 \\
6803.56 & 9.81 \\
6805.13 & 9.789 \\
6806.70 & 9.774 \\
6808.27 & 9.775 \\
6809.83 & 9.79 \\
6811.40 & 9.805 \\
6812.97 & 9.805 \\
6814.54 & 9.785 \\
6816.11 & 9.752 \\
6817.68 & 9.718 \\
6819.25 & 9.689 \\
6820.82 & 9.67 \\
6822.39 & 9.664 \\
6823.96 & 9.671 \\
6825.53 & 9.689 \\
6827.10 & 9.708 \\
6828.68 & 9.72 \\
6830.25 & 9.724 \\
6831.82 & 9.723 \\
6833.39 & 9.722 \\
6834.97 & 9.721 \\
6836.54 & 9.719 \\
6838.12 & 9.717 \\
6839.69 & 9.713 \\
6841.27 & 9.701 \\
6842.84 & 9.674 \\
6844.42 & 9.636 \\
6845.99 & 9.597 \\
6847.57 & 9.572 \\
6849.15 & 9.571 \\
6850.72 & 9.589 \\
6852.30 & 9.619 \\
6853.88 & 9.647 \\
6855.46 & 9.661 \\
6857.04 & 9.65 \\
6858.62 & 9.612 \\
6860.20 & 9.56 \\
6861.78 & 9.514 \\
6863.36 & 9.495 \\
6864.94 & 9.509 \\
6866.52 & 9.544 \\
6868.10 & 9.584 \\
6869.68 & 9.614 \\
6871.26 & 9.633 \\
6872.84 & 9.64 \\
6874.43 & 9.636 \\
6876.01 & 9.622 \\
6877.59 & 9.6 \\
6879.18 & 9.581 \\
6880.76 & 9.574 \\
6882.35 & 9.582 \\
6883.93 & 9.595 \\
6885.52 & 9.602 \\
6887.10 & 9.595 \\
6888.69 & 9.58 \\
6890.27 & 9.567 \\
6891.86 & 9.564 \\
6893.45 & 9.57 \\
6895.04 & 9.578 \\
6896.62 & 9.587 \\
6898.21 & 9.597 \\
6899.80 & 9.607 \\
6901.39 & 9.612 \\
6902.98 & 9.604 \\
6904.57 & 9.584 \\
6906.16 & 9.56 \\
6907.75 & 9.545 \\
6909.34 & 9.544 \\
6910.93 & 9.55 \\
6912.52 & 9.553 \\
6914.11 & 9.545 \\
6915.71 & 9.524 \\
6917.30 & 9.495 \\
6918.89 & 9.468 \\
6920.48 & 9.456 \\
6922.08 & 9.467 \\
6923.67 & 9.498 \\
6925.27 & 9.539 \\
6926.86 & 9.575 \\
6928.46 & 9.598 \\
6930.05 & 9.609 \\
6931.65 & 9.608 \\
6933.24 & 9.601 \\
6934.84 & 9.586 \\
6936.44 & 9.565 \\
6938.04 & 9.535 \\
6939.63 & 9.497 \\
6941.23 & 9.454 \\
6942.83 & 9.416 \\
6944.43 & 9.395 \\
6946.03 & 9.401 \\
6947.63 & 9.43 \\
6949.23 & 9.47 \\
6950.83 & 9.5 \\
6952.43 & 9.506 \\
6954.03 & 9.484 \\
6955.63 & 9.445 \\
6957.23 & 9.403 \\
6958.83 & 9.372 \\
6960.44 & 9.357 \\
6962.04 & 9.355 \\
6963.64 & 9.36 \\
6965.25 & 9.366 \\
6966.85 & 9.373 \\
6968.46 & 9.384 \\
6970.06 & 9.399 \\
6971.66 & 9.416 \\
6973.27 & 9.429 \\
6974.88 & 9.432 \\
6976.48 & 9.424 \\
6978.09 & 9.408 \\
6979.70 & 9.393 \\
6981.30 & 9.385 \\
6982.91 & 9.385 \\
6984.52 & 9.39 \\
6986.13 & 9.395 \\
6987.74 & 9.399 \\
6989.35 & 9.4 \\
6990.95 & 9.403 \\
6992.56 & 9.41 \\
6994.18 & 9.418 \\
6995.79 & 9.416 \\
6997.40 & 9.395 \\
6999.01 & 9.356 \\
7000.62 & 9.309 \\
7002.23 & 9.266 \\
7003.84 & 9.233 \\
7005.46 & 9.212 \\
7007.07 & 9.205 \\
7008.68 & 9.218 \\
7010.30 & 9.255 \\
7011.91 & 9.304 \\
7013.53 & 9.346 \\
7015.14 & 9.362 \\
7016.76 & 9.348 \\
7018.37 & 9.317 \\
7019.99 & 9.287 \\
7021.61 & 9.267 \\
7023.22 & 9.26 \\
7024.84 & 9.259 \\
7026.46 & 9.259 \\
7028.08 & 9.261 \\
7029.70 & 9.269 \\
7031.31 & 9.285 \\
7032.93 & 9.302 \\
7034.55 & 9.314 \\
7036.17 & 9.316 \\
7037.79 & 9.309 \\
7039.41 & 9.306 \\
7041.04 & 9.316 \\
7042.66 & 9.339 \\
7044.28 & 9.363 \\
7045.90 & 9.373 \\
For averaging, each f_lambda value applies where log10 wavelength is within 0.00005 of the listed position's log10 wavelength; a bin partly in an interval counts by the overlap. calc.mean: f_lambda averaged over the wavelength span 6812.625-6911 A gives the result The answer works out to 9.63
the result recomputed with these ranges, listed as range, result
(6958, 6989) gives 9.39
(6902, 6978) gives 9.48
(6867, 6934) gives 9.57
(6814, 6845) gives 9.71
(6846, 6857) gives 9.61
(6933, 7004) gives 9.42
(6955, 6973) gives 9.39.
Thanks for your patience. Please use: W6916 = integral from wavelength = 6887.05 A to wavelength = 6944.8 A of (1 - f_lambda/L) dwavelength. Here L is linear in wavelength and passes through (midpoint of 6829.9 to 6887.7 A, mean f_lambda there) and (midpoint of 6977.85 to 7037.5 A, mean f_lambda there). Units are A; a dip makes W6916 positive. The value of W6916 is -0.2 A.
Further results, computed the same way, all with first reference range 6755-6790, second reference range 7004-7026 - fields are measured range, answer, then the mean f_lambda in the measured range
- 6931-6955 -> -0.12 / 9.5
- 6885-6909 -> -0.06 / 9.58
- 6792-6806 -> 0.00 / 9.79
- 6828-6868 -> 0.17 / 9.64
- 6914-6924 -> 0.02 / 9.49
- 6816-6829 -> 0.06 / 9.69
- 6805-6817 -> -0.02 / 9.78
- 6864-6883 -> 0.04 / 9.59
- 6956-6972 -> 0.03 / 9.38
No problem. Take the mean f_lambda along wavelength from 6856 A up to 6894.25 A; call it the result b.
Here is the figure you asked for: 9.58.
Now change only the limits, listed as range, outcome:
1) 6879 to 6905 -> 9.59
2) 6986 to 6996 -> 9.4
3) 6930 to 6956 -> 9.5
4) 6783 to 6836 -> 9.77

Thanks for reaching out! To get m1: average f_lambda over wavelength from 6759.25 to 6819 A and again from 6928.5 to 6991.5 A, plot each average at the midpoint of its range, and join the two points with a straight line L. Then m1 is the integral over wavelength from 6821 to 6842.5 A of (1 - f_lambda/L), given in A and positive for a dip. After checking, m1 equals 0.1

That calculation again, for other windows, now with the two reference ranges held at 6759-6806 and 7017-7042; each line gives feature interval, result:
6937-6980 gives 0.1 A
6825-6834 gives 0.0 A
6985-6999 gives 0.0 A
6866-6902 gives 0.1 A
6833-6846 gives 0.0 A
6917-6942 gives -0.1 A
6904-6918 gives 0.0 A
